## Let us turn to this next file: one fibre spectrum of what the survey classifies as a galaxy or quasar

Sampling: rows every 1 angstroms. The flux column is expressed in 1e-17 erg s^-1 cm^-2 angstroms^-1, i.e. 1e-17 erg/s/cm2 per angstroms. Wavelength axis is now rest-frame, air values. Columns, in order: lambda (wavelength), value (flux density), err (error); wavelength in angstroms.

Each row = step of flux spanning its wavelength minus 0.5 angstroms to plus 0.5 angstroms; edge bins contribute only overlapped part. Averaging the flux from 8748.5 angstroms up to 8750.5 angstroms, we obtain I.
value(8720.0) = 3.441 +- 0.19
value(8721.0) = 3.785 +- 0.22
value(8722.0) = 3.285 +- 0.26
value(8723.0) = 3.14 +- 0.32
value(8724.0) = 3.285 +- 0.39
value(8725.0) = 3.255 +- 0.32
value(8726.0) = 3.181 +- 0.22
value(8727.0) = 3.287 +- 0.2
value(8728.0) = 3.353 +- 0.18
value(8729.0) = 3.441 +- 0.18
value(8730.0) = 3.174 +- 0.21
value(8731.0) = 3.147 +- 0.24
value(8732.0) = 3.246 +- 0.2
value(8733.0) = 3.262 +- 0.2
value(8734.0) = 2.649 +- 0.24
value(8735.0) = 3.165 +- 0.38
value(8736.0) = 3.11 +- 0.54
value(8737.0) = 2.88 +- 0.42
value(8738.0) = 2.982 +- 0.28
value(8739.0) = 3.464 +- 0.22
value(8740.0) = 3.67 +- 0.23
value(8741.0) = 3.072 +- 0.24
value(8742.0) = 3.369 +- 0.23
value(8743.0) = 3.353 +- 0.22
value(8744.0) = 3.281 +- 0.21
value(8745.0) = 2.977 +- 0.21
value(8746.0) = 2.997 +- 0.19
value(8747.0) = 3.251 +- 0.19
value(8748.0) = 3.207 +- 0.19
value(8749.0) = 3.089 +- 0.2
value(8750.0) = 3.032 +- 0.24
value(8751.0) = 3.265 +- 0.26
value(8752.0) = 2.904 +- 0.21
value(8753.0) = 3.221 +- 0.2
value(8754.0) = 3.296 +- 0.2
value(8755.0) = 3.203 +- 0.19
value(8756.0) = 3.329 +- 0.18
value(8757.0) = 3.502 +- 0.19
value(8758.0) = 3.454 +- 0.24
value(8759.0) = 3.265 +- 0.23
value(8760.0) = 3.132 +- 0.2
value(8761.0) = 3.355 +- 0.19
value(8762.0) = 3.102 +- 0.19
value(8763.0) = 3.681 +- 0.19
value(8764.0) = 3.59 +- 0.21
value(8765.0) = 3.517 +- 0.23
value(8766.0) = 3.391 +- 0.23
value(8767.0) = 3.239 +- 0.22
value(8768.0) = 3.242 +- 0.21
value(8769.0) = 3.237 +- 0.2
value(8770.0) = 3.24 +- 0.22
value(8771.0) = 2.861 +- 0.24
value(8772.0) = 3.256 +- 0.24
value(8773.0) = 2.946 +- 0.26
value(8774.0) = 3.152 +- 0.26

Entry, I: 3.06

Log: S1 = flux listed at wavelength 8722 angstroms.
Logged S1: 3.285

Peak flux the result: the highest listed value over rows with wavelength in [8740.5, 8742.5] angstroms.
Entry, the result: 3.369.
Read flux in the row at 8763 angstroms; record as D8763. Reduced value 3.681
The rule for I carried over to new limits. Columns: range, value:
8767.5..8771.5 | 3.15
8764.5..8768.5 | 3.35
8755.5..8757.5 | 3.42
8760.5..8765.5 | 3.45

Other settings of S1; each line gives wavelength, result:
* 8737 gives 2.88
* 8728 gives 3.353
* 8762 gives 3.102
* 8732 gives 3.246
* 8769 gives 3.237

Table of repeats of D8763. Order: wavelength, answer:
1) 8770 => 3.24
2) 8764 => 3.59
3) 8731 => 3.147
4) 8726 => 3.181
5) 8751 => 3.265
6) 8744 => 3.281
